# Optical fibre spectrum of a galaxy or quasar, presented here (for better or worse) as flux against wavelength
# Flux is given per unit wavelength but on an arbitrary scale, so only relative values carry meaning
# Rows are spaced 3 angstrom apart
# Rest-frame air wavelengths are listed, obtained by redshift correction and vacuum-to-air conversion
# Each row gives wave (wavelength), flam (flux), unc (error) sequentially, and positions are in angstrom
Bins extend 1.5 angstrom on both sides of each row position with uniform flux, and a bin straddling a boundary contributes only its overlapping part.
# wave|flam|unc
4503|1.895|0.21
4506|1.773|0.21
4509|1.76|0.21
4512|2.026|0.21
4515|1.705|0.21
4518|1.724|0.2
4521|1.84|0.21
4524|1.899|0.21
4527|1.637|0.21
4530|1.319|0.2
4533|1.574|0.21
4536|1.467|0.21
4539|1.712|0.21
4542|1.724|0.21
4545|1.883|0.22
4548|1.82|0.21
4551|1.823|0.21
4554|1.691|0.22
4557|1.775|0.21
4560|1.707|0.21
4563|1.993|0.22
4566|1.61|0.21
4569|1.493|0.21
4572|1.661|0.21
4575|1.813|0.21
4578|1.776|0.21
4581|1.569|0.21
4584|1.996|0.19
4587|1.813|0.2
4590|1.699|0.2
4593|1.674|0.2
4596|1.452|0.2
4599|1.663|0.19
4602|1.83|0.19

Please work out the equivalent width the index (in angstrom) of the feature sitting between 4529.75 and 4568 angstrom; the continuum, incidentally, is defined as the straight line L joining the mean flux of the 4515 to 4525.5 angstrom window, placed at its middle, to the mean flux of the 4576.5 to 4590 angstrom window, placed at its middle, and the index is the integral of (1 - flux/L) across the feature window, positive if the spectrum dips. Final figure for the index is 1.8 angstrom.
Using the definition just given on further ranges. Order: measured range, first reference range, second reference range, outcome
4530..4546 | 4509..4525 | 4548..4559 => 1.4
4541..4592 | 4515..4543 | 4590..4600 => -3.9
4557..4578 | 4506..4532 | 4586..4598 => -0.5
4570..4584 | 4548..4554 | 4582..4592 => 0.6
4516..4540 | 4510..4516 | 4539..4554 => 2.5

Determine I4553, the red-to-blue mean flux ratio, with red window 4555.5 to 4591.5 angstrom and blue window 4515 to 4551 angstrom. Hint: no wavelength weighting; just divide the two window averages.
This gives 1.03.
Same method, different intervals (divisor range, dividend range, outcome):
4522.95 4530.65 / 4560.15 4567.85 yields 1.08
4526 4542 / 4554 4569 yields 1.12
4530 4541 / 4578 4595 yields 1.12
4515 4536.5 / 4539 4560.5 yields 1.07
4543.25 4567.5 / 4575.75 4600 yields 0.96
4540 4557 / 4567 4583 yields 0.94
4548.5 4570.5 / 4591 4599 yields 0.92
